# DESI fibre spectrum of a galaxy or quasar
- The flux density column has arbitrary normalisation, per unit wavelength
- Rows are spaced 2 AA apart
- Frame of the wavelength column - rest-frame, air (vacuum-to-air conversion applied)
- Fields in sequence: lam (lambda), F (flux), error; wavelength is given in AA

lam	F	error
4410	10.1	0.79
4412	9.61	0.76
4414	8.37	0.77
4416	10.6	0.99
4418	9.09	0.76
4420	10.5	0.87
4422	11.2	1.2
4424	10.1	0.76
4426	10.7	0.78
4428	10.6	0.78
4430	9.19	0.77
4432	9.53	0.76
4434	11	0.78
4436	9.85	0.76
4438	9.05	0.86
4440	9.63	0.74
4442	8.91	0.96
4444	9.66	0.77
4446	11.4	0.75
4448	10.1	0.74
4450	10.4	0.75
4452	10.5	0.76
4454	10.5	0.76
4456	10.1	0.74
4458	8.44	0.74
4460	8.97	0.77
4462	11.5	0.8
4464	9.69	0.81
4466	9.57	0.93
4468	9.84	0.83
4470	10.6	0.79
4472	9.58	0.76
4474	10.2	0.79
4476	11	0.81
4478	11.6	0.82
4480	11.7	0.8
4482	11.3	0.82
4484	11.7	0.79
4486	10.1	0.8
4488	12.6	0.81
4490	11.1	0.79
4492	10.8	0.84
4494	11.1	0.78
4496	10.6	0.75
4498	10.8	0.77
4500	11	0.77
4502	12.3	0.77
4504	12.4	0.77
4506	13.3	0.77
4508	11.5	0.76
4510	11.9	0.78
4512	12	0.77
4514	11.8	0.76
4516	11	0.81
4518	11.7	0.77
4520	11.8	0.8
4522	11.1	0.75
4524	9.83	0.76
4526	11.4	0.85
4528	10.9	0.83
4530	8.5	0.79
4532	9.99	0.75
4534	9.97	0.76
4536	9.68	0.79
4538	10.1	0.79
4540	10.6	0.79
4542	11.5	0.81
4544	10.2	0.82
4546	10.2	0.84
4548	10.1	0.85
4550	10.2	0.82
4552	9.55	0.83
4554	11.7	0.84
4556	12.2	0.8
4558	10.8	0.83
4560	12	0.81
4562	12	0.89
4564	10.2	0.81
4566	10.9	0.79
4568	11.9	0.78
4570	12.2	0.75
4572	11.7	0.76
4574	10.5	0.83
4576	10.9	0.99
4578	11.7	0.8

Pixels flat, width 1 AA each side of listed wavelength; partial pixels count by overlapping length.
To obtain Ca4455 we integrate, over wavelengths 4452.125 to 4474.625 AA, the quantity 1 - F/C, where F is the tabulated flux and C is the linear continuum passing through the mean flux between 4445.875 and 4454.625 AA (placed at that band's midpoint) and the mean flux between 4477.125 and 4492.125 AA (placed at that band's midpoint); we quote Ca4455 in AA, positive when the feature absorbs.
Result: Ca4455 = 1.9 AA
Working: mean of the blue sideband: 10.5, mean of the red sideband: 11.4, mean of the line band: 9.93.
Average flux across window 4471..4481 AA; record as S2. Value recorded 10.8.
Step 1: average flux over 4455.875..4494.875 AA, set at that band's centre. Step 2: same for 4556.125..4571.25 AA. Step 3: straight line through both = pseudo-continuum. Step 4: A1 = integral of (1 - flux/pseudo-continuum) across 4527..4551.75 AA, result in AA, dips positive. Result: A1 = 2.4 AA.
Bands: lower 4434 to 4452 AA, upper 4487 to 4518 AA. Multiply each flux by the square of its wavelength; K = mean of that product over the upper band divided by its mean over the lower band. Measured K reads 1.2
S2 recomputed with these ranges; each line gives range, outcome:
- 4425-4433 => 10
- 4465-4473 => 9.9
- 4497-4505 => 11.6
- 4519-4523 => 11.4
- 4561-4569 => 11.2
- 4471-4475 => 9.89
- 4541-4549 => 10.5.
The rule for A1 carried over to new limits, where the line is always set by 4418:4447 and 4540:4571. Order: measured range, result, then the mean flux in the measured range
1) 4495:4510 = -1.6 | 11.7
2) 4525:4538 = 0.9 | 10.1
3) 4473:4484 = -0.8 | 11.2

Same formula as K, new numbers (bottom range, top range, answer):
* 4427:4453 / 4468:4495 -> 1.12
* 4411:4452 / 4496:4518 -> 1.22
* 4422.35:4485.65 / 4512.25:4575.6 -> 1.10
